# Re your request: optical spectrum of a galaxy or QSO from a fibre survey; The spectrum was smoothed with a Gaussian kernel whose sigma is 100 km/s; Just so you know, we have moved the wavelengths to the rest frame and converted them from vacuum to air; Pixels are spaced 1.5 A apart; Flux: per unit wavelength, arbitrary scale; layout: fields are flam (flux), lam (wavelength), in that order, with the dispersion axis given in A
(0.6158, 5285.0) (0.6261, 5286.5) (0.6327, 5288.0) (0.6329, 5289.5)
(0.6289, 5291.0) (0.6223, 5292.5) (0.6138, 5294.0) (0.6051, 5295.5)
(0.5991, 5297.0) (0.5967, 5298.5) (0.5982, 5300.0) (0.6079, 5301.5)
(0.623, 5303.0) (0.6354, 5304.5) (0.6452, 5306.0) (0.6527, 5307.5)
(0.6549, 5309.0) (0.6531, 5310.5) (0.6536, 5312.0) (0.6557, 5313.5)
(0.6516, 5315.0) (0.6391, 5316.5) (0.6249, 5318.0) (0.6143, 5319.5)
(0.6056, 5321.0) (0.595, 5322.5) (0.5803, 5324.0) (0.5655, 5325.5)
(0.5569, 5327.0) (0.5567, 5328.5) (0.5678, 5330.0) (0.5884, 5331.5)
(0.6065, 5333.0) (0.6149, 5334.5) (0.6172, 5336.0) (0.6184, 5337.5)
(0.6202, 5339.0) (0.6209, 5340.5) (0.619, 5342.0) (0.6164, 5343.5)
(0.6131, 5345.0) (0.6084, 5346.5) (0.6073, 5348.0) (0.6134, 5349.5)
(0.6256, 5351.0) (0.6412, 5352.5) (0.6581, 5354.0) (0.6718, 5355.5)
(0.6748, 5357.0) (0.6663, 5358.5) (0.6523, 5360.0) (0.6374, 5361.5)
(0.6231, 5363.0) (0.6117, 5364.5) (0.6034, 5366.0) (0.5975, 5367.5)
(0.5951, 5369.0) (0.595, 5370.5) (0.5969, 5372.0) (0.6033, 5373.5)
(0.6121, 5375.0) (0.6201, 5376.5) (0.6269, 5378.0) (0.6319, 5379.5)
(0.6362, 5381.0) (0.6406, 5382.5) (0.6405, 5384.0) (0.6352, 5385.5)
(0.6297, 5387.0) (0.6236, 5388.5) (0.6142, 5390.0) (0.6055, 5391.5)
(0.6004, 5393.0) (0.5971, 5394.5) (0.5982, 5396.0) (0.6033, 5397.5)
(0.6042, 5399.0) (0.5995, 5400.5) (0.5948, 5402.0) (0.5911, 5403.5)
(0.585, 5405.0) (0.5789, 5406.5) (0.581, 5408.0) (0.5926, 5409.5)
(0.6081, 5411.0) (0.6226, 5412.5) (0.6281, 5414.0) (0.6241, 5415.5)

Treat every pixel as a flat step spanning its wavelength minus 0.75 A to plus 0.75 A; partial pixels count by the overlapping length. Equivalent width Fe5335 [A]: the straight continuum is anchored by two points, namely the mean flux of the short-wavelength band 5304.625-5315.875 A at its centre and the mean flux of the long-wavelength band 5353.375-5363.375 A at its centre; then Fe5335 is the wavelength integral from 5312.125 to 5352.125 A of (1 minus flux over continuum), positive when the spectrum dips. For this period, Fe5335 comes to 2.7 A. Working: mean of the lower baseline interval 0.651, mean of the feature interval 0.609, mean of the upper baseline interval 0.656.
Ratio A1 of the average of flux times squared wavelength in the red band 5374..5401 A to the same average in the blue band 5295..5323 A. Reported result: 1.01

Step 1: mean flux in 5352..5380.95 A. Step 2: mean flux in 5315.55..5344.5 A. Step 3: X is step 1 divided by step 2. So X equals 1.04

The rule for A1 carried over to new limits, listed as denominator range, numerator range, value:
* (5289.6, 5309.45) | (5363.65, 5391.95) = 1.02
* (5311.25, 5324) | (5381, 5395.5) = 1.02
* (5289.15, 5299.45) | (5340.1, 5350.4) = 1.02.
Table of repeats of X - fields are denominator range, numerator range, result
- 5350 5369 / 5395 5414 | 0.94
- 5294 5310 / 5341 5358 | 1.02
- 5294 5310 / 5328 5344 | 0.97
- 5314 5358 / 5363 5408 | 0.99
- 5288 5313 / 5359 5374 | 0.98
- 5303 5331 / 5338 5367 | 1.02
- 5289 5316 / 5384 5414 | 0.96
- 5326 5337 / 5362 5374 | 1.03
